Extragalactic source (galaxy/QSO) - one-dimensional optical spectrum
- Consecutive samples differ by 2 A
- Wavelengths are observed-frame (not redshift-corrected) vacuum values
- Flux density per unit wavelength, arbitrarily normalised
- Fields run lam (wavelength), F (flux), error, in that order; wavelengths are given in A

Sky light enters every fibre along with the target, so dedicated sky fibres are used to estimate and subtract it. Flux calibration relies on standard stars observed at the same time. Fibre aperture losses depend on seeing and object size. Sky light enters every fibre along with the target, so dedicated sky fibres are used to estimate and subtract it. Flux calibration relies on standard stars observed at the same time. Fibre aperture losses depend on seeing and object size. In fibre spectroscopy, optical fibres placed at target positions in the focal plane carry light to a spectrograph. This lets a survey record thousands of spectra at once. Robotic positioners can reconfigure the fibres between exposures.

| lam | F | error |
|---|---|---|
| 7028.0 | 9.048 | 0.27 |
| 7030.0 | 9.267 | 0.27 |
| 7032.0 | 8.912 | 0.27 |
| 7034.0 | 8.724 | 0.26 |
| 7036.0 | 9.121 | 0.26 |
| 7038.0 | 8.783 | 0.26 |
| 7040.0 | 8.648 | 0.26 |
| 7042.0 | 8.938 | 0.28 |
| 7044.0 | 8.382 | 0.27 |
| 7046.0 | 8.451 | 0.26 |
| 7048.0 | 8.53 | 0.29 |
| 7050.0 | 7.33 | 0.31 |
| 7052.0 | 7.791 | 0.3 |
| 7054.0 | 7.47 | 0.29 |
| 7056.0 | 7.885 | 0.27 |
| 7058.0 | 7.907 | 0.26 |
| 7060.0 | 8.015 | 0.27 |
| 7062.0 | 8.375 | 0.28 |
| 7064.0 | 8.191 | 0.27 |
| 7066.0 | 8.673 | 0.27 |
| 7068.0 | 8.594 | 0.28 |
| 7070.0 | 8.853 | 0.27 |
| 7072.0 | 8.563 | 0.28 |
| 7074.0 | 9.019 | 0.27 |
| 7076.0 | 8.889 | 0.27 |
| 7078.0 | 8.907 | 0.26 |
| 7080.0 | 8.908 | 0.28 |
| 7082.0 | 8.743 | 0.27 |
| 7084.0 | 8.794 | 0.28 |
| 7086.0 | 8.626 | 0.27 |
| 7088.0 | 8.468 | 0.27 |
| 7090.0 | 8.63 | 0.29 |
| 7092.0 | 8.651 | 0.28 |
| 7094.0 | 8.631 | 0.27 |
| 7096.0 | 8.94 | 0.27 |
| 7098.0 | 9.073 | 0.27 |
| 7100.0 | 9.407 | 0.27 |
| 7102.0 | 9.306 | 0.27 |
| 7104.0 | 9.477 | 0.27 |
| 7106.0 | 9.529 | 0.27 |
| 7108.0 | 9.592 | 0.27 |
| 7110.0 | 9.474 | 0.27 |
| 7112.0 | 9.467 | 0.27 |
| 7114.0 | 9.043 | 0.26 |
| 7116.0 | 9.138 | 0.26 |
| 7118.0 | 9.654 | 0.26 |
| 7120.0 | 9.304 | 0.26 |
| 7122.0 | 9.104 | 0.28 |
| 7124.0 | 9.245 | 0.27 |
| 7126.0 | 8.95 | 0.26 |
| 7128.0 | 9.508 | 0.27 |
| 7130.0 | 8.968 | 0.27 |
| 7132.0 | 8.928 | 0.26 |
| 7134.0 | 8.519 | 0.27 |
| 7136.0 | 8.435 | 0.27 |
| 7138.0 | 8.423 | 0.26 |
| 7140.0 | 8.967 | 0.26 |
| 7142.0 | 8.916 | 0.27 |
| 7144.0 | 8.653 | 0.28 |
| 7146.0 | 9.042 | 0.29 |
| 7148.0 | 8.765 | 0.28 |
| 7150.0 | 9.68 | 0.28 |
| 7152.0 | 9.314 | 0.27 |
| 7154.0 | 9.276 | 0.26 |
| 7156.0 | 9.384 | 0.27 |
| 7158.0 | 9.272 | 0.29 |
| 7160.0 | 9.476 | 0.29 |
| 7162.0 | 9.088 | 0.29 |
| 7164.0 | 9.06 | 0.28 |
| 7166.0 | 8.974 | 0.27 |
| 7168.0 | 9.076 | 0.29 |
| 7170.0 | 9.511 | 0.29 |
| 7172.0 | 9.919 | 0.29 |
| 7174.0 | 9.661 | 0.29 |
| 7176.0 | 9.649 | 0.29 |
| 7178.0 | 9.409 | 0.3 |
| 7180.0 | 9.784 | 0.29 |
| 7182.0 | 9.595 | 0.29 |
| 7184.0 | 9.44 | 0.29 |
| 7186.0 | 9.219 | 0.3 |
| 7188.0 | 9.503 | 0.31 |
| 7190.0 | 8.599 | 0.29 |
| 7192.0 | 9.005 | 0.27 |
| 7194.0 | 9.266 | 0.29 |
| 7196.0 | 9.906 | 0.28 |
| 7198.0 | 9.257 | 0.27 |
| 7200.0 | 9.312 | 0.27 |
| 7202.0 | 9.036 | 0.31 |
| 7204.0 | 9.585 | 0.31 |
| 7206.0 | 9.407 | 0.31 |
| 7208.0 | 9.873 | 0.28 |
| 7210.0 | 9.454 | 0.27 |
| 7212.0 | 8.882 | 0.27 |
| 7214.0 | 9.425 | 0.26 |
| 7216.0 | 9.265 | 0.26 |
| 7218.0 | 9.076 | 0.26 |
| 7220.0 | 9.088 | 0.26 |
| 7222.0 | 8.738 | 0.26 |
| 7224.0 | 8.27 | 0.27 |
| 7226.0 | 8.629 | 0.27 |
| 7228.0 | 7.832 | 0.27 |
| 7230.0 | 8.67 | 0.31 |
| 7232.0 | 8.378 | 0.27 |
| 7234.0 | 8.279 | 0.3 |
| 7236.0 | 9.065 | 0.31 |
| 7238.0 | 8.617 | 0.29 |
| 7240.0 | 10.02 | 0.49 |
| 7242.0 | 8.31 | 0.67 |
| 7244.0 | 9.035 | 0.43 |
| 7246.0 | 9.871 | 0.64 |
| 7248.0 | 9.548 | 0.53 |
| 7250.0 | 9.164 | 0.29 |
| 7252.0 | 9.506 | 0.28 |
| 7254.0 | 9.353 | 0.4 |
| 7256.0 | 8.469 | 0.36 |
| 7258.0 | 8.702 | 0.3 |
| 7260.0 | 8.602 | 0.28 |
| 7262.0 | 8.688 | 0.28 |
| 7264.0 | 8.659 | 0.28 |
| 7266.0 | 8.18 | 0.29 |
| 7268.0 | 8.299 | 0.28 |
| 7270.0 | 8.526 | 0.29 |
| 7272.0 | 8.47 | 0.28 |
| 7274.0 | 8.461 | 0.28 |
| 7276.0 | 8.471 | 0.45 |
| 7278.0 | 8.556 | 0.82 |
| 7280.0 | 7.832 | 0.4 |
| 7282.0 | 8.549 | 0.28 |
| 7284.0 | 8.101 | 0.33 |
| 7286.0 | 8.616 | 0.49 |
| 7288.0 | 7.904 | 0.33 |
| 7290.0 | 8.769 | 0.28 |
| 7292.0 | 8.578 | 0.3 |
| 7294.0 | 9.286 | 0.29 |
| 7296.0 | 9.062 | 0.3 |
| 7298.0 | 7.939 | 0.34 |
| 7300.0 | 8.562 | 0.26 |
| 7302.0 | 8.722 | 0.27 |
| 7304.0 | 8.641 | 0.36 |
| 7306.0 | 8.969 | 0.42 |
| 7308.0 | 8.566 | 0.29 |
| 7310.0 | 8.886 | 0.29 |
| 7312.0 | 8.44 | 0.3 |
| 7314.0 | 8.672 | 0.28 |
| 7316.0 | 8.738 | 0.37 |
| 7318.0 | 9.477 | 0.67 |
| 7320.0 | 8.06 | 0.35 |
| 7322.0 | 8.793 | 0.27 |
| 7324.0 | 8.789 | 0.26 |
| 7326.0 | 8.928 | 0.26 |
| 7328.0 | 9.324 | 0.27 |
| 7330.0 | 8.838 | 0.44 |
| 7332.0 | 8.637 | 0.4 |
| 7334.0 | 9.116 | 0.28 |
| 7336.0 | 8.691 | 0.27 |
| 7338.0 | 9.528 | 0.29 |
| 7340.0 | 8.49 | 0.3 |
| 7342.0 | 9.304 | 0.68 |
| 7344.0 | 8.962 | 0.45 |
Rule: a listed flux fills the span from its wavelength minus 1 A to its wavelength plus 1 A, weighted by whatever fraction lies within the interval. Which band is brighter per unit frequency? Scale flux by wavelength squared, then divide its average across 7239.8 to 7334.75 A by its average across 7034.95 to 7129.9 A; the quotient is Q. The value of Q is 1.1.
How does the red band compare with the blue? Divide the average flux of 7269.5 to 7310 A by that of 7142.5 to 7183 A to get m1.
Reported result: 0.9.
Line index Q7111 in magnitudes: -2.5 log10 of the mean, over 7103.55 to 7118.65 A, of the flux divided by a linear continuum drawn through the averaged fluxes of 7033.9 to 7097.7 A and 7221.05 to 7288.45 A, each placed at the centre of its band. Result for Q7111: -0.10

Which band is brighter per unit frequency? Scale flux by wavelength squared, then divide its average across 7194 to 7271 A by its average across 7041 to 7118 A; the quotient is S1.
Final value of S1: 1.07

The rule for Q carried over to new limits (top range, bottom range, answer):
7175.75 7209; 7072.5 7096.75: 1.11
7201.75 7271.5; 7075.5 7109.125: 1.03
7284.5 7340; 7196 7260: 0.99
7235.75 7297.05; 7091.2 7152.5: 1.00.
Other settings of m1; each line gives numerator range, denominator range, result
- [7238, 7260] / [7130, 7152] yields 1.03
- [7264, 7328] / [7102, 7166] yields 0.94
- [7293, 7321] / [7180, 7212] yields 0.93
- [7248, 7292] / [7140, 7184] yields 0.92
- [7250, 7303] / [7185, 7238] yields 0.95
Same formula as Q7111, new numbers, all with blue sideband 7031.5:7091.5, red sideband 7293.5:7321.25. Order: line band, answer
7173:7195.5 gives -0.09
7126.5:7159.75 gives -0.05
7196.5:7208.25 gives -0.09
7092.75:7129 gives -0.09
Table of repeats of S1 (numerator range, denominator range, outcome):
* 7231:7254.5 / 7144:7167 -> 1.01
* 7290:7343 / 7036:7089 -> 1.12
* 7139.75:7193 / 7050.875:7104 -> 1.10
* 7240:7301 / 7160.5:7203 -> 0.95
